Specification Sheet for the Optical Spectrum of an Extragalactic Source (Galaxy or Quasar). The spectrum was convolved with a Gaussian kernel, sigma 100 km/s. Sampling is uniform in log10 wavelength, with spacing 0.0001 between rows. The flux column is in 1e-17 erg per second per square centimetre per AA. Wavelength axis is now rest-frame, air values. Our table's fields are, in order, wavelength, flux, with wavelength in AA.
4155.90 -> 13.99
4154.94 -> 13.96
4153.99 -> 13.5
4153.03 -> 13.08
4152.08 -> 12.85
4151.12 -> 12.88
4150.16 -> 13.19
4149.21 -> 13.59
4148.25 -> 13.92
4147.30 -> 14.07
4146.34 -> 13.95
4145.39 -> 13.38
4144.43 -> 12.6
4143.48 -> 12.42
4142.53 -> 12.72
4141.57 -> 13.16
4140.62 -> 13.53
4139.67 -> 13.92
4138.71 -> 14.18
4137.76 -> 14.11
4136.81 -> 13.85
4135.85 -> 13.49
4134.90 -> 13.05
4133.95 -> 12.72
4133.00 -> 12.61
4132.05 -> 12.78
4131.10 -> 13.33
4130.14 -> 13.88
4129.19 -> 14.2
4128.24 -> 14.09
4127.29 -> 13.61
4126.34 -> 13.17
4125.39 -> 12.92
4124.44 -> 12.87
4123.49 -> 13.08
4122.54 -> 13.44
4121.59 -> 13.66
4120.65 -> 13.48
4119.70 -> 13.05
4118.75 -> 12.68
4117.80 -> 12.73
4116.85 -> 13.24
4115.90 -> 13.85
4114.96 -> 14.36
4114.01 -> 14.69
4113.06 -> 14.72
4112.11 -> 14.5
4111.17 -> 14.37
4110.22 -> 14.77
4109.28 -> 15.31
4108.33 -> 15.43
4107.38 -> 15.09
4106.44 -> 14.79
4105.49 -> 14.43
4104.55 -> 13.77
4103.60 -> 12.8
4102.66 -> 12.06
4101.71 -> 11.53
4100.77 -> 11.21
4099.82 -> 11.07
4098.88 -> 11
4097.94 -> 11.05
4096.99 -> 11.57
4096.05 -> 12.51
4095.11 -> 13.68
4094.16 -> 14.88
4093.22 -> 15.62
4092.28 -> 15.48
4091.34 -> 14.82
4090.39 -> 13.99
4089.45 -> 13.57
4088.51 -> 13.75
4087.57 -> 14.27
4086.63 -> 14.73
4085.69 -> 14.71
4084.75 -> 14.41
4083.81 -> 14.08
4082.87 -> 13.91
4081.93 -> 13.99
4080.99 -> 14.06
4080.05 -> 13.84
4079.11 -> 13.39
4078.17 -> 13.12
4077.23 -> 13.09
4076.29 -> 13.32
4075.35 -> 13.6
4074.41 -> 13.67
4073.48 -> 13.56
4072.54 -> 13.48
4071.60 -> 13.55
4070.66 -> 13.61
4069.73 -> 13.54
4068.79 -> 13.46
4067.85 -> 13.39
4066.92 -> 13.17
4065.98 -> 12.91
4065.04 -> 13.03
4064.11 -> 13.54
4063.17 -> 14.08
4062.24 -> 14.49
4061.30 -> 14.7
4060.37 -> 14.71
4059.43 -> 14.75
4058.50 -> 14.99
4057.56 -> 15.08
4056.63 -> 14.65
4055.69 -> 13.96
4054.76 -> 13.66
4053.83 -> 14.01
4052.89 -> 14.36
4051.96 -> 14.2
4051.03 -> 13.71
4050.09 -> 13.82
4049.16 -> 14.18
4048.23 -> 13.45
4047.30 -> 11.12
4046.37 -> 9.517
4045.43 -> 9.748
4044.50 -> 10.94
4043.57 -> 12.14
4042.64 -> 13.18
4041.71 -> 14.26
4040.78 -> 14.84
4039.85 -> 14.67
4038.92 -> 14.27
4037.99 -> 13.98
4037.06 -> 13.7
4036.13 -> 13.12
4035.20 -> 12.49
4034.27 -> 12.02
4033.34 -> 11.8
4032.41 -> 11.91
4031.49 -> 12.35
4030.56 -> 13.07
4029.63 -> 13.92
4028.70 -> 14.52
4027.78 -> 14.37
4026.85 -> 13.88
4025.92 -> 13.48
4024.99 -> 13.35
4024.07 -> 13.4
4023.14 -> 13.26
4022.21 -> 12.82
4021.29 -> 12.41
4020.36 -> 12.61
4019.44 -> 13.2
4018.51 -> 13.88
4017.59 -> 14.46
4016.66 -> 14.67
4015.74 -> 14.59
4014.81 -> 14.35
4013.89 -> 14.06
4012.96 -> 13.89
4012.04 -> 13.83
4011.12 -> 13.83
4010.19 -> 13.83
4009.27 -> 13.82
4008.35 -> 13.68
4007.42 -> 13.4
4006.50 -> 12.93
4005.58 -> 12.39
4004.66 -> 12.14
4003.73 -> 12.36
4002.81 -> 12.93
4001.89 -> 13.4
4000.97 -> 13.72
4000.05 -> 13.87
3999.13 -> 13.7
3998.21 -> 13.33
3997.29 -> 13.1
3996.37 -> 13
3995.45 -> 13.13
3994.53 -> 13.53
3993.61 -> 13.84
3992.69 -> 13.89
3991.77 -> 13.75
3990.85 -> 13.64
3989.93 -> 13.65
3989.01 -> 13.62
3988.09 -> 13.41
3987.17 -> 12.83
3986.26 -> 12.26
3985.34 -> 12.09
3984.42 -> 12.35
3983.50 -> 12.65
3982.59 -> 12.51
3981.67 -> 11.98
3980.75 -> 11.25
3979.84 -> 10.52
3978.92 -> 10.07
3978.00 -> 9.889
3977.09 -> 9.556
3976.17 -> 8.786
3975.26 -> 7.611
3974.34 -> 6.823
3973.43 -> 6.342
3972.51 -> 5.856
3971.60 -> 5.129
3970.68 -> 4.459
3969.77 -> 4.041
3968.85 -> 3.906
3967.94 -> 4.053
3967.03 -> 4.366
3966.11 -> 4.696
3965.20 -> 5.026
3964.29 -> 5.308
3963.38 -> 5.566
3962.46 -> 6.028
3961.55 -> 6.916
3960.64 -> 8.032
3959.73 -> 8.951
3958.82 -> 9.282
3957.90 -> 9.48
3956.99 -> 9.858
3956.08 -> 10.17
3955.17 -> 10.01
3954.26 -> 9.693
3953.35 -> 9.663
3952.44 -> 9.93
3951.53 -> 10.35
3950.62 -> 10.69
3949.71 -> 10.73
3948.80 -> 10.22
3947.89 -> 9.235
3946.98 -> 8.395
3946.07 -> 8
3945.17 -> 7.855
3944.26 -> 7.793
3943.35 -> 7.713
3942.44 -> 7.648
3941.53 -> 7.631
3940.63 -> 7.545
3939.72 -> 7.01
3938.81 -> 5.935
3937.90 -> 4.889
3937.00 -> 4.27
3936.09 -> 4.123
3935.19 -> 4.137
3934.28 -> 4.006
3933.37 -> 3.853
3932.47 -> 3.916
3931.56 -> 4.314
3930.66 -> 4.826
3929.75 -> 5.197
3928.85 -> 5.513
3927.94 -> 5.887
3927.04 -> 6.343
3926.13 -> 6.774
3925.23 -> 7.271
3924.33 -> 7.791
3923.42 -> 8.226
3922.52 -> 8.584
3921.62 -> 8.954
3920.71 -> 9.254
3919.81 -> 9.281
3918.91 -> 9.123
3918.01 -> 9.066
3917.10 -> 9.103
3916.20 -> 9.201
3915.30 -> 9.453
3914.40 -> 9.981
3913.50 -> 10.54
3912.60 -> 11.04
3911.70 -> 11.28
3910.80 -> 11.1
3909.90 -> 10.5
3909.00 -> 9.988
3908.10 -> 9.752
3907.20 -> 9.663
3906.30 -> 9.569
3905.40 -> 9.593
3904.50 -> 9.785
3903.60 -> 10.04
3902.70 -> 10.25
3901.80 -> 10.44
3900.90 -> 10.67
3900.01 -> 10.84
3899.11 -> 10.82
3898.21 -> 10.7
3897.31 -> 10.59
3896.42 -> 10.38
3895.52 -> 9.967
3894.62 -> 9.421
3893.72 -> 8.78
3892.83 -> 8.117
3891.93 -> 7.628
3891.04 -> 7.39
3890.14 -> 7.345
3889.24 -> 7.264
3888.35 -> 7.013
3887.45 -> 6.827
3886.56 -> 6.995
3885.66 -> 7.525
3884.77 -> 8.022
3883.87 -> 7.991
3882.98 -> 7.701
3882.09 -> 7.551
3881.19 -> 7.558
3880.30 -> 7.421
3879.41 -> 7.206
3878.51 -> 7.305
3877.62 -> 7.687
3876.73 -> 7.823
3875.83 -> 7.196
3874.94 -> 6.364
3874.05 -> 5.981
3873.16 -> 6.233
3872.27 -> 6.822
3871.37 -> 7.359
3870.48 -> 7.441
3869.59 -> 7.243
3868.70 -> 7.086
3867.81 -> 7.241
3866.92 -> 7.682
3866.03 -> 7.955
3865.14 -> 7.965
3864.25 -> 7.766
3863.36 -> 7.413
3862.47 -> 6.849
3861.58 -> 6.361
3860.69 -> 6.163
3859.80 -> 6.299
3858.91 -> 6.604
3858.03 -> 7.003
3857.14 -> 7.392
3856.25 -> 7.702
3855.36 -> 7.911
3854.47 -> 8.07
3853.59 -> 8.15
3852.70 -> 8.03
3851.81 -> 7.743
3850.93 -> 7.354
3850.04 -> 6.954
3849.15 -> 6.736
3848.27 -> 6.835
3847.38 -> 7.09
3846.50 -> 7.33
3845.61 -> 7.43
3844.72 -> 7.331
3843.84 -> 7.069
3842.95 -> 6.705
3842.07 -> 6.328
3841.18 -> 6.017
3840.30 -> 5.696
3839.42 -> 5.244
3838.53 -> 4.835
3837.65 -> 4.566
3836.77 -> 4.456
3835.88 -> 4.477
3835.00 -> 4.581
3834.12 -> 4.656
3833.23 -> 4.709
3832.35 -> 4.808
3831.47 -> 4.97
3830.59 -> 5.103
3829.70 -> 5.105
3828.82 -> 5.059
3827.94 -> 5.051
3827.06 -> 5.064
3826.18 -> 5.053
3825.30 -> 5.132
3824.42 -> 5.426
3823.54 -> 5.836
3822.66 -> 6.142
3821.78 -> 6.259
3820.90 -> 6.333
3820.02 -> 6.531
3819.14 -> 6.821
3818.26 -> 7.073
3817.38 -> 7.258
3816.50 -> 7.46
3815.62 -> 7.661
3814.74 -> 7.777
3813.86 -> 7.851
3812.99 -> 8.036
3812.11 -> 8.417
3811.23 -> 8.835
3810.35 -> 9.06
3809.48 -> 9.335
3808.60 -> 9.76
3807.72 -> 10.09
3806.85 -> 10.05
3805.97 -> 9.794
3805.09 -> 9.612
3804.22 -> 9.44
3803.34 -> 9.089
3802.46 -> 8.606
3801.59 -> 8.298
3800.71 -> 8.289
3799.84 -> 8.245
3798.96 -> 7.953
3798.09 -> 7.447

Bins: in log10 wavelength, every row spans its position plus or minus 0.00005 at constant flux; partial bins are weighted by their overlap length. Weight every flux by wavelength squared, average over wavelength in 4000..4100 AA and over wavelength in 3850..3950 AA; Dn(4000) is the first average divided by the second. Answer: 1.85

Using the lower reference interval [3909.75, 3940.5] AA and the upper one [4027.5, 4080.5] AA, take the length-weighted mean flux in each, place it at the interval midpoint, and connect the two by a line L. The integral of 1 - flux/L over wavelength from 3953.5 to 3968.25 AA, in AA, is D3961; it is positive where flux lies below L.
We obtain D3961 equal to 2.6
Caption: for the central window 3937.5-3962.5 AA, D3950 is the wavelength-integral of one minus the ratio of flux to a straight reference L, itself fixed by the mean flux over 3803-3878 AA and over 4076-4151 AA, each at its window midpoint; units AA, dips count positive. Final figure 2.6 AA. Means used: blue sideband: 6.93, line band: 8.61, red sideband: 13.6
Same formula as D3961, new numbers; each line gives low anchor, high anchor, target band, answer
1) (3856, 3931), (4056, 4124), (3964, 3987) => 5.3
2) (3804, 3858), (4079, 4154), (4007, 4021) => -3.4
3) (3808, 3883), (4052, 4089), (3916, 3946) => 8.6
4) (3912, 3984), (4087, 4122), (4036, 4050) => -2.0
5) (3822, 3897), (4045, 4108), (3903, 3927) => -2.4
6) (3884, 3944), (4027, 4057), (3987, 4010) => -3.8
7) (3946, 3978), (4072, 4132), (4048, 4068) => -3.9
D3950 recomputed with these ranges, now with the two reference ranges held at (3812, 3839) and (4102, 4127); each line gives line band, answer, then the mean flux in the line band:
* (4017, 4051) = -4.4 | 13.1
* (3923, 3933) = 3.1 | 5.98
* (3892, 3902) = -2.7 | 9.97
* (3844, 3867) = -2.2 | 7.3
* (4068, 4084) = -1.1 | 13.6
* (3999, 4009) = -2.2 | 13.1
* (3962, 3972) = 5.1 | 4.78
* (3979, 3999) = -4.8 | 12.8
